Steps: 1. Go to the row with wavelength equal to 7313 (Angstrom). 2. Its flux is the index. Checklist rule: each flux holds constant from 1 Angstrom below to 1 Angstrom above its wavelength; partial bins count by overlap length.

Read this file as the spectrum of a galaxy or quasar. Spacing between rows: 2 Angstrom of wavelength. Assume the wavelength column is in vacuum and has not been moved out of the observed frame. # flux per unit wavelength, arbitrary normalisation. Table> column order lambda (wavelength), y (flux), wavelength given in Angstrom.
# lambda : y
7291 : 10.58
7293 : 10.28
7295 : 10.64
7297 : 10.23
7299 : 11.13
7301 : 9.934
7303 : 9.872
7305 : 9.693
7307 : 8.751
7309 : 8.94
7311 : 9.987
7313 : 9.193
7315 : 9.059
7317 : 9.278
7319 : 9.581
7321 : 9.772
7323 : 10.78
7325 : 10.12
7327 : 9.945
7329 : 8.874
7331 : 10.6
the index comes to 9.193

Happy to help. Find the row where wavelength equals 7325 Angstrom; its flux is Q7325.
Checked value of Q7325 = 10.12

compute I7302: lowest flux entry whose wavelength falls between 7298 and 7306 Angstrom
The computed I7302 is 9.693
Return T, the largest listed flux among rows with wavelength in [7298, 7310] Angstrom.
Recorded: 11.13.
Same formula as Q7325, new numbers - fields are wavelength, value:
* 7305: 9.693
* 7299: 11.13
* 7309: 8.94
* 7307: 8.751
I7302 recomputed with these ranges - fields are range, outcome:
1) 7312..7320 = 9.059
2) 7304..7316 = 8.751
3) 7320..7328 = 9.772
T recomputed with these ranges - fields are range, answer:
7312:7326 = 10.78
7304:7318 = 9.987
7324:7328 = 10.12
